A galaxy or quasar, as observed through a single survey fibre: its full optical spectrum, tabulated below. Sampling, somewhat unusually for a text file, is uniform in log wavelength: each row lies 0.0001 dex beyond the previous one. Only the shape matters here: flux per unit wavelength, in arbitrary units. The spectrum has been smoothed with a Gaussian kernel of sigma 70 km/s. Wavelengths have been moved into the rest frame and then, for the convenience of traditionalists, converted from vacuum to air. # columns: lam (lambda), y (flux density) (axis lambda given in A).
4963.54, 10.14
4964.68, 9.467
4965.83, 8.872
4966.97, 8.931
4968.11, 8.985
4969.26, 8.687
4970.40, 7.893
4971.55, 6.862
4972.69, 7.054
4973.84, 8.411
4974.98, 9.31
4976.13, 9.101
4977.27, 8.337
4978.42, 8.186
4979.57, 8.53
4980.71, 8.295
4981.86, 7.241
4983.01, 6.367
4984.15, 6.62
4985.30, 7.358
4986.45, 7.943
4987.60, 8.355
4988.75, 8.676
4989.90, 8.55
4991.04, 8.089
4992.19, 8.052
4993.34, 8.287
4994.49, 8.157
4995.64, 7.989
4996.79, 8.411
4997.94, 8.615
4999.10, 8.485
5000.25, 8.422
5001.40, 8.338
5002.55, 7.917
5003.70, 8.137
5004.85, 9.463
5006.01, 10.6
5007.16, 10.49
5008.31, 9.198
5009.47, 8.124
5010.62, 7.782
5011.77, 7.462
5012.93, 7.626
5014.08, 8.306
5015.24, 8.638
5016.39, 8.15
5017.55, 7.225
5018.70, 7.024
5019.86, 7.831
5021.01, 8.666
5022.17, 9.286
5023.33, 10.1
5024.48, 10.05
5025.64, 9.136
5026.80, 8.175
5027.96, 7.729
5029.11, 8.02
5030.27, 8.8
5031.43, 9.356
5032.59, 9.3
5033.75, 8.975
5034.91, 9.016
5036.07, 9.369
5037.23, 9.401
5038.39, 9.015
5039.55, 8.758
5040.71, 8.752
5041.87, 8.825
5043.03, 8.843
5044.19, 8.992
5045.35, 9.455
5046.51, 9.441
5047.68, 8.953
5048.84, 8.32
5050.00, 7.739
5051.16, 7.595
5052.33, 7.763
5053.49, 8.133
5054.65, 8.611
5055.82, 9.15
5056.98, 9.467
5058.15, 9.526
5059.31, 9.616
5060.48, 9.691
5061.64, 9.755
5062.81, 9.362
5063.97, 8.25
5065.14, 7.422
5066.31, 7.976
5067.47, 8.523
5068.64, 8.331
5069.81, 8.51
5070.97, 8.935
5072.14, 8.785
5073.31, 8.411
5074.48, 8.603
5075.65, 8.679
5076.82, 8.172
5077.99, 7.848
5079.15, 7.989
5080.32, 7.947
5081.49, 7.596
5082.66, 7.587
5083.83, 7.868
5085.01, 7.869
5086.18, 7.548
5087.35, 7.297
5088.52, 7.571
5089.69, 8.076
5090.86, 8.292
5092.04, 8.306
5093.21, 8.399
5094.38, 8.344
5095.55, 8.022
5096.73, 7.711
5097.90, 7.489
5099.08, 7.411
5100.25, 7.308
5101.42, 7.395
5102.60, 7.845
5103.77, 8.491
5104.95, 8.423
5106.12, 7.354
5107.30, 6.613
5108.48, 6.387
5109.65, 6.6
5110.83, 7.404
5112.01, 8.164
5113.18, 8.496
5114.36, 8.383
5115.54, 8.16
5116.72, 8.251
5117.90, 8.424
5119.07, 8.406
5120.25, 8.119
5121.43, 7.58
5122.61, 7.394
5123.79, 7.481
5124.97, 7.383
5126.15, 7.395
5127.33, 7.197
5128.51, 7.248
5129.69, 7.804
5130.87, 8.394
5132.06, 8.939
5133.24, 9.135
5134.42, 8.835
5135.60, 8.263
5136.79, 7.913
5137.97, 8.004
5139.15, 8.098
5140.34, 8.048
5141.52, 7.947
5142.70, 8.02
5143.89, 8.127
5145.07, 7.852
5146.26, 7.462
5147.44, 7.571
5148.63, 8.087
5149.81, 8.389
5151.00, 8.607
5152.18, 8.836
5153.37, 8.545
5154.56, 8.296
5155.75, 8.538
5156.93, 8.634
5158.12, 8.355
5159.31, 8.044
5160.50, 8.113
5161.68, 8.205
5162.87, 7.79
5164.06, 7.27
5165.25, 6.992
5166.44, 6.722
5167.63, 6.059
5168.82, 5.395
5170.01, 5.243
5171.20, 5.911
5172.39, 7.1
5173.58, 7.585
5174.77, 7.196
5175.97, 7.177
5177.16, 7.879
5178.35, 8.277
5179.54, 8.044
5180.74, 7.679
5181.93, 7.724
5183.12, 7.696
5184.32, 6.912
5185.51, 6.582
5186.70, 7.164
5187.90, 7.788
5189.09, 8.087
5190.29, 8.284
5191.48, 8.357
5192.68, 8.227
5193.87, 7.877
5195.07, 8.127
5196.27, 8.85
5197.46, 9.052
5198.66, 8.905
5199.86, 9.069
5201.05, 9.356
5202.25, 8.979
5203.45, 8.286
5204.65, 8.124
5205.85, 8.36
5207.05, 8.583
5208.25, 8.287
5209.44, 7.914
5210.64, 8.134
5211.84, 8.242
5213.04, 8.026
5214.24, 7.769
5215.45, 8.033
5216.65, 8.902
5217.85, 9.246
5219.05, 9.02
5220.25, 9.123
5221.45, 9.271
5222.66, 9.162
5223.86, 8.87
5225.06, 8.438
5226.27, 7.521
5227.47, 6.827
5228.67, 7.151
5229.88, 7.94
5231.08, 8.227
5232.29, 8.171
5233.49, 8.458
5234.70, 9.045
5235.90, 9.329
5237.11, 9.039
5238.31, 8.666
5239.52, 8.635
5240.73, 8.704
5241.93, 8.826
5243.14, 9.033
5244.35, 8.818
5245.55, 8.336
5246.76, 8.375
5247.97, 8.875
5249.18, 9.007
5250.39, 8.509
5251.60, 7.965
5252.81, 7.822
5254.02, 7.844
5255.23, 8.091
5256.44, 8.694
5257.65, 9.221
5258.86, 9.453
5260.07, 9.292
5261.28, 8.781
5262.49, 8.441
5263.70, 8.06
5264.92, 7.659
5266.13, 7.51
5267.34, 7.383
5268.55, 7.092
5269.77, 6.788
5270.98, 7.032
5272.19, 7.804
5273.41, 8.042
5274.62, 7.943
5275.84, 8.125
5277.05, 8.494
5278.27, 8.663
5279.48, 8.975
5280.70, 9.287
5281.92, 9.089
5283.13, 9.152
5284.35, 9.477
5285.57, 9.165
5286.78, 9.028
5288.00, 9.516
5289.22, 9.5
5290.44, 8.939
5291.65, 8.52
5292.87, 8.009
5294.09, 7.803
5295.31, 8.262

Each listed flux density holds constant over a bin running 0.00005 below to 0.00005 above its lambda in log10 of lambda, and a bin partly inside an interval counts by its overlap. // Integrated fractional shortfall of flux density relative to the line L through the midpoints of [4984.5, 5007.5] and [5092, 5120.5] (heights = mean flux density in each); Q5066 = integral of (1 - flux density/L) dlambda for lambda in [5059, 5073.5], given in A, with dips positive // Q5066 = -1.2 A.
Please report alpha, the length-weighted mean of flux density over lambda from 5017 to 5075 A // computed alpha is 8.74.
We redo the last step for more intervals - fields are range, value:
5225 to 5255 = 8.38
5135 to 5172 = 7.72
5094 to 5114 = 7.62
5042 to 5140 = 8.16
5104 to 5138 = 7.87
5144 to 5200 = 7.75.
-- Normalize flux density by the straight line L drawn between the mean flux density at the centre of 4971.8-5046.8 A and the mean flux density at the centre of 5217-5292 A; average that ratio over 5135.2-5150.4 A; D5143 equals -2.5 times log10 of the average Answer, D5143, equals 0.07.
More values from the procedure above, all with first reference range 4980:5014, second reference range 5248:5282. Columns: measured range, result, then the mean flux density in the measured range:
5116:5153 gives 0.027 mag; 8.04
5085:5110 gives 0.078 mag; 7.68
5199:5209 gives -0.049 mag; 8.63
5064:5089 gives 0.023 mag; 8.07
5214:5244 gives -0.038 mag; 8.55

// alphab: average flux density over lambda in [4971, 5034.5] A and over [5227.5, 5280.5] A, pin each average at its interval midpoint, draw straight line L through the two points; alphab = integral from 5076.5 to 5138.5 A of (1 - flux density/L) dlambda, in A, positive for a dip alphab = 3.6 A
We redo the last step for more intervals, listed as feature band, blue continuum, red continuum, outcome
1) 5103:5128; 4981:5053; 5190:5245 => 2.3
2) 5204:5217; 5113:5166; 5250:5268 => 0.0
